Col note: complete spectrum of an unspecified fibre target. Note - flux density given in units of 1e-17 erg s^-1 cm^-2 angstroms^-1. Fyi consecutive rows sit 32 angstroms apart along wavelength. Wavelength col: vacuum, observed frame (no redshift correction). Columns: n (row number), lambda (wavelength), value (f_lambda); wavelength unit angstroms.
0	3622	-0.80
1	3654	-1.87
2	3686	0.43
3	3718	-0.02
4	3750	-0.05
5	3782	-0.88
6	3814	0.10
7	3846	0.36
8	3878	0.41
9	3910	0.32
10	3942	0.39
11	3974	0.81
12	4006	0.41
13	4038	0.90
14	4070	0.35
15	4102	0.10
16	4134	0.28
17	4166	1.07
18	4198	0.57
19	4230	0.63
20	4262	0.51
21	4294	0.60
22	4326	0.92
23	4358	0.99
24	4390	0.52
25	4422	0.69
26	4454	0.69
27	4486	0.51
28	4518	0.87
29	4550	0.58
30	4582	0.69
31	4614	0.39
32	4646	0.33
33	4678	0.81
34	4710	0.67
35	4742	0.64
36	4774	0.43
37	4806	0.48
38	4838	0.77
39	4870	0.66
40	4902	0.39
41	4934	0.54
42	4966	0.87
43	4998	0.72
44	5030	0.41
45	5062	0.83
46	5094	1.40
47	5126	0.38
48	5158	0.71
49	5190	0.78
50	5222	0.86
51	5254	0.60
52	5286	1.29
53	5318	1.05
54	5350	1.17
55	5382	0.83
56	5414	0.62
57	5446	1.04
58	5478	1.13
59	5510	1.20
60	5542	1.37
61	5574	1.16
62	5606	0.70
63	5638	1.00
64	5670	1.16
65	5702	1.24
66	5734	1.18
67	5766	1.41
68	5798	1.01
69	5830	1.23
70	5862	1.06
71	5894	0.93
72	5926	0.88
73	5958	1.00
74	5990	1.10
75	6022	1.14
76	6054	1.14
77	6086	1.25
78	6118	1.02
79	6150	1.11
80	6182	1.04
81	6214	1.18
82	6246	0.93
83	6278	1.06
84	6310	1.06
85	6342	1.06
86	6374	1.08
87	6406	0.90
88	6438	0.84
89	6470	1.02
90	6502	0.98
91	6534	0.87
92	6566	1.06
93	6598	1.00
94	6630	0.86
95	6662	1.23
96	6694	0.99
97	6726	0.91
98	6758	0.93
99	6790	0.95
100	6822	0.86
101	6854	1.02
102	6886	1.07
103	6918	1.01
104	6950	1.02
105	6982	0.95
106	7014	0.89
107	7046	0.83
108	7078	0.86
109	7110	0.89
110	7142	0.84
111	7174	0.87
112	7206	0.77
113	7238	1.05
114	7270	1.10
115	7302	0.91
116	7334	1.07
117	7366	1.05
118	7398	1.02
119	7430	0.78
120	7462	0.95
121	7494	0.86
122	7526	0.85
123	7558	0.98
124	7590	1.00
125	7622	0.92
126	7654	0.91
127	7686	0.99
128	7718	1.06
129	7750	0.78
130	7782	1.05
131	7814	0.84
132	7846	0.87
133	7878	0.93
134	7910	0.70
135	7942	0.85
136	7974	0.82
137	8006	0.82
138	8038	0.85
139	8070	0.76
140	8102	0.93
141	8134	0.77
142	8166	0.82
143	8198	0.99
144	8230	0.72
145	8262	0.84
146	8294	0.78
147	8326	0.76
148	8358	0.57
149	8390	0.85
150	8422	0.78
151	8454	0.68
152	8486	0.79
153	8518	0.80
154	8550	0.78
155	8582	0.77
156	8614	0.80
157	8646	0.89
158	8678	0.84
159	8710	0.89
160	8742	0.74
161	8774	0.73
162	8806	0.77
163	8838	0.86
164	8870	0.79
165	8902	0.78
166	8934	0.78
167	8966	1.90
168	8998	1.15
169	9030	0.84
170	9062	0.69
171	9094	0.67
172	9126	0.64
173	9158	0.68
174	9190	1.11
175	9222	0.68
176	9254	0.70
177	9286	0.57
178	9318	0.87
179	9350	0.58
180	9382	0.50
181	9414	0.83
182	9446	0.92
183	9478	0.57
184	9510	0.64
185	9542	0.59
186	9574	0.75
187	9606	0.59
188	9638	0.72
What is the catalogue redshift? 0.367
